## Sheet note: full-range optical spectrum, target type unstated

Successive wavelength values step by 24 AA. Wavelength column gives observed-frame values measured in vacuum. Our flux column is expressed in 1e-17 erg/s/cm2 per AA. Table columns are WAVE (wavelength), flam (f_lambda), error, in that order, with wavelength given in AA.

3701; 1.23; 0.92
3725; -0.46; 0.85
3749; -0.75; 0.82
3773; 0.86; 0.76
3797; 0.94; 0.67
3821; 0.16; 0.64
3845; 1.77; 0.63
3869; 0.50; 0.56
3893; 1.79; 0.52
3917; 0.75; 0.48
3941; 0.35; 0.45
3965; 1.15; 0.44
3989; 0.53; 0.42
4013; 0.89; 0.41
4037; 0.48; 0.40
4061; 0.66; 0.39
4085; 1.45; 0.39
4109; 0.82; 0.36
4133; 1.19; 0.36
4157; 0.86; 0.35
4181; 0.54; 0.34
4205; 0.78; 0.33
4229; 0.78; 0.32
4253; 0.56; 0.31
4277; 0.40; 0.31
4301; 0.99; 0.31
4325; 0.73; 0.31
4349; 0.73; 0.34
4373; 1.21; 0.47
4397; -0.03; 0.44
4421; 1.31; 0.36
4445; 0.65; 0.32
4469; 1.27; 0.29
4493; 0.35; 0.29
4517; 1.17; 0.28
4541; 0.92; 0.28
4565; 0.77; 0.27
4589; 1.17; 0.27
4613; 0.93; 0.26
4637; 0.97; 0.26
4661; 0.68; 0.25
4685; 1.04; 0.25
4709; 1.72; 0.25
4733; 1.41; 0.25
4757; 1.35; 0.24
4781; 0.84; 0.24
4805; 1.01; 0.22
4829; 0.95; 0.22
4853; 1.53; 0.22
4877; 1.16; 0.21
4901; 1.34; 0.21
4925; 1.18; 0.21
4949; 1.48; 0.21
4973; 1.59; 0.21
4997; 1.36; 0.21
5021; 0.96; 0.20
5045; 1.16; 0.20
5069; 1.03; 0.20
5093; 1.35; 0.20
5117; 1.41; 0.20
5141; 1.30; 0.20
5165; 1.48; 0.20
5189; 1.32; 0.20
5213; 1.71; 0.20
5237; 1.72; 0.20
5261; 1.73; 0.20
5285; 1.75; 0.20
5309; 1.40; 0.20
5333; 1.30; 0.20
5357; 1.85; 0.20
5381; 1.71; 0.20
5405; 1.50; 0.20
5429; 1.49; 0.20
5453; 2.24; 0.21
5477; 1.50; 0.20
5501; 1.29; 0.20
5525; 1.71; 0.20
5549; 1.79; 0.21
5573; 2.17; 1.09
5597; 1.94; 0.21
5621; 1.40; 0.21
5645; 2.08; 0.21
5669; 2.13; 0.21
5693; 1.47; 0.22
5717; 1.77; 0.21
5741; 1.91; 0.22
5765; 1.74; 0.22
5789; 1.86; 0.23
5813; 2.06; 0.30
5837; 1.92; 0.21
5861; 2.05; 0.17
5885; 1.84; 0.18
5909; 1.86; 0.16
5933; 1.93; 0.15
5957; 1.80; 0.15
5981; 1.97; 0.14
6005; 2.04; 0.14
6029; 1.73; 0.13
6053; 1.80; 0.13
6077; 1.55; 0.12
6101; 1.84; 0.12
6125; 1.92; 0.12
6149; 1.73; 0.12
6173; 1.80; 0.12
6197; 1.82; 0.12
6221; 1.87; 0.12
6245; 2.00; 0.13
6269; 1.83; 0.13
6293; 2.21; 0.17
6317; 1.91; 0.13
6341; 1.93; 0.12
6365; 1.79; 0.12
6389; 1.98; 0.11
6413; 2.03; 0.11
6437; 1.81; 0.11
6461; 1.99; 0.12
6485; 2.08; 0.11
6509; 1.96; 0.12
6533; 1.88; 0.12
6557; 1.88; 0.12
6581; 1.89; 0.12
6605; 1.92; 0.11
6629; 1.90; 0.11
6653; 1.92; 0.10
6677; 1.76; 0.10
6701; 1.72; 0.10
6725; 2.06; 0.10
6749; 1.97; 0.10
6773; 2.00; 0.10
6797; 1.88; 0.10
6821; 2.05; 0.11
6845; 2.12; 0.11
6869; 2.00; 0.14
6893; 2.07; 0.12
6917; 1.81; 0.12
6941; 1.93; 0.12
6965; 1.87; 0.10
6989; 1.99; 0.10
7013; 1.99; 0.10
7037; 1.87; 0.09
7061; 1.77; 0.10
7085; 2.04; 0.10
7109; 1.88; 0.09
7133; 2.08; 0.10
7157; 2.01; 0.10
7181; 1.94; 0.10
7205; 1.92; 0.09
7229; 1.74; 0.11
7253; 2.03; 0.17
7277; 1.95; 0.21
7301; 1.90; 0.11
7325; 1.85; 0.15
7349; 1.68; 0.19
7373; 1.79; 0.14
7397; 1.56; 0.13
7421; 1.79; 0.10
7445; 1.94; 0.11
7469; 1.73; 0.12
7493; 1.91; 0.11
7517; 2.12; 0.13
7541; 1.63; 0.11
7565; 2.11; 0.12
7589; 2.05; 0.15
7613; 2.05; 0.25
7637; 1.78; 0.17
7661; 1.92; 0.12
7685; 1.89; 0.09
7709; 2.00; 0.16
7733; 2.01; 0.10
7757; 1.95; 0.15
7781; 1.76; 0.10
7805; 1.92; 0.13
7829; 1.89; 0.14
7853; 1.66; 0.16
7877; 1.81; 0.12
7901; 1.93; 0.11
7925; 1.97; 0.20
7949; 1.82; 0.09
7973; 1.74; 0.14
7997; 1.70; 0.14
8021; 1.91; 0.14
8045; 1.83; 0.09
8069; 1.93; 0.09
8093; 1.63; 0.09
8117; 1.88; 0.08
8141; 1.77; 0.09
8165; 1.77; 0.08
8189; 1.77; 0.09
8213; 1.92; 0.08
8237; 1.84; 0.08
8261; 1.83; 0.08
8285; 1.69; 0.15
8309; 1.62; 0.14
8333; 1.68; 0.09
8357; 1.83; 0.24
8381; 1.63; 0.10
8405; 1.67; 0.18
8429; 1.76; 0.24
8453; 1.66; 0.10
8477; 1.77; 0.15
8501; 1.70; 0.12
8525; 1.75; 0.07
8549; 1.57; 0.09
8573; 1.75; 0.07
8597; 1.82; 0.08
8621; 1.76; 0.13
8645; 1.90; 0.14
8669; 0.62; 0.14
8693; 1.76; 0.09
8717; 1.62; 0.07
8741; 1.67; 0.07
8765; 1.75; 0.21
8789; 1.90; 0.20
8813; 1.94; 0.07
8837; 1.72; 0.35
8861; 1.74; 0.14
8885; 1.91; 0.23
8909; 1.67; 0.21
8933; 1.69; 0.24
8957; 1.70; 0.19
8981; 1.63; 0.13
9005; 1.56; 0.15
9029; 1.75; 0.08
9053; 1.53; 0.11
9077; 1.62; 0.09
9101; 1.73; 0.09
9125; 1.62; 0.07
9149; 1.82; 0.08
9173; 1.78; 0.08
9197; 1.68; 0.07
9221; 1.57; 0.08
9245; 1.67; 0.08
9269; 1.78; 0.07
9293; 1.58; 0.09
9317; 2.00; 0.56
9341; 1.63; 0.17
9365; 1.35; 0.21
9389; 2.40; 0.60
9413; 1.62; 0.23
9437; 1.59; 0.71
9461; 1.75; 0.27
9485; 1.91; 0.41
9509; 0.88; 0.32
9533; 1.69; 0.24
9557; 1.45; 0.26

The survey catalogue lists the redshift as 0.17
